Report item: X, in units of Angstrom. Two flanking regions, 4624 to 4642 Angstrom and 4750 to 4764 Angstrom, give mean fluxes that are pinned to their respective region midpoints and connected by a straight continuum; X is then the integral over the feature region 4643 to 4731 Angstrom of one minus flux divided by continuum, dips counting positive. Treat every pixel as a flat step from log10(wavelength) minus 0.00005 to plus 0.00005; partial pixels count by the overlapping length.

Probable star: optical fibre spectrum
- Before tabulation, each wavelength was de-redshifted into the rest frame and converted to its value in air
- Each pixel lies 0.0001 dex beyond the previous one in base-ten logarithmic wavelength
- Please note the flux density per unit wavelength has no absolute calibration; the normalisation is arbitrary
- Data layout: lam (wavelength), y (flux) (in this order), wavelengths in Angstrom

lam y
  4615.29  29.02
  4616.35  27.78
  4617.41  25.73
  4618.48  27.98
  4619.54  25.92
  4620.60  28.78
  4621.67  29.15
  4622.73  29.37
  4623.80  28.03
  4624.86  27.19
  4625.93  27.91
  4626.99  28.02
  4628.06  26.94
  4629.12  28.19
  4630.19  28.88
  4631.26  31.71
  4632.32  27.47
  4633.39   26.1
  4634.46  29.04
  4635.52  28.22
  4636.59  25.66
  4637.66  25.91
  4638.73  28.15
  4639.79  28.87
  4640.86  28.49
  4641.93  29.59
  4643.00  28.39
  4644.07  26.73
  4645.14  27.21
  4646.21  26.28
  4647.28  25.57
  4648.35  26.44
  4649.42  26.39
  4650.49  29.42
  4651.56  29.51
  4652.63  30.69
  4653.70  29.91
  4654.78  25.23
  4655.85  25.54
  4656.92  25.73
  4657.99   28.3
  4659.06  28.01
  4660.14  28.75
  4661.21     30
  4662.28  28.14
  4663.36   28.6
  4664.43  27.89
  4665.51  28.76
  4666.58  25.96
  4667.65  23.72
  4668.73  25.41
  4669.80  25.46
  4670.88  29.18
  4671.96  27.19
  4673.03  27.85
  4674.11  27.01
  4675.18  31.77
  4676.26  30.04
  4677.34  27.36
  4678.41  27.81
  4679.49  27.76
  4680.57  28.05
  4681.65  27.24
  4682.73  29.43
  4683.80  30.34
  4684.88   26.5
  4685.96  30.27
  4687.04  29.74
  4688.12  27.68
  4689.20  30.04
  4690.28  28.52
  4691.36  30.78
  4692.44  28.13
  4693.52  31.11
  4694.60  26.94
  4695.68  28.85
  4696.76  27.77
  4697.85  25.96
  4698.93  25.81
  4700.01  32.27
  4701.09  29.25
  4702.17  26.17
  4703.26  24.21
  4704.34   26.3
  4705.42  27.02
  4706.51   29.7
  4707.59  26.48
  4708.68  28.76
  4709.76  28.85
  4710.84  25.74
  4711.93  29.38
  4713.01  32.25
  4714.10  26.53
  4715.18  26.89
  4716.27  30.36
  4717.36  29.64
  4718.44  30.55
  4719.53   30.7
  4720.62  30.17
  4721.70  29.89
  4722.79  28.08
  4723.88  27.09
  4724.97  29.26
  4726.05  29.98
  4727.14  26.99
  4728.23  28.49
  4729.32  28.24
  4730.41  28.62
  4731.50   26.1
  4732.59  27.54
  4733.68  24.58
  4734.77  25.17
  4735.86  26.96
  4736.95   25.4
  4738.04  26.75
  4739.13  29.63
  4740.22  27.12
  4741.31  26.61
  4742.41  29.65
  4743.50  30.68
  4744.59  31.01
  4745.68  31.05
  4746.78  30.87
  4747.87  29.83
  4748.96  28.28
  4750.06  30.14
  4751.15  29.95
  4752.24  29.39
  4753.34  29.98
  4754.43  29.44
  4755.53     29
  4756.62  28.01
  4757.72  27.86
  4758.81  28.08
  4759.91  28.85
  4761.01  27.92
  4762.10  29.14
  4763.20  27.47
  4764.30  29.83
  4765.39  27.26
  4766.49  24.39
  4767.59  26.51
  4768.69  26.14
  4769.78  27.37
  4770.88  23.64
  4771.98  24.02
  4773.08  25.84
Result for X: 0.6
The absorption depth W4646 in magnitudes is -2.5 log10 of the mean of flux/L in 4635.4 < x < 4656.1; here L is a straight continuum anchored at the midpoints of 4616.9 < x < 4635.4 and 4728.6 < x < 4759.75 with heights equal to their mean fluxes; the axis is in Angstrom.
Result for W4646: 0.02 mag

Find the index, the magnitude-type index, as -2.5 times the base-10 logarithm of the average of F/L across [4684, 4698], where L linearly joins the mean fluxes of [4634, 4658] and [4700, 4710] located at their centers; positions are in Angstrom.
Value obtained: -0.042 mag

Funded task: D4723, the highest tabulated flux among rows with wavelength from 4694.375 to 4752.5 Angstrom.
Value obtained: 32.27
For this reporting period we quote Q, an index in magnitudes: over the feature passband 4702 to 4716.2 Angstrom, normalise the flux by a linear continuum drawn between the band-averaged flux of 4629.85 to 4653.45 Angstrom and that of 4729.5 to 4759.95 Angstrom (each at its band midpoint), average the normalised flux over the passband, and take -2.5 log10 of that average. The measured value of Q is 0.023 mag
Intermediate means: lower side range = 28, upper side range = 28.4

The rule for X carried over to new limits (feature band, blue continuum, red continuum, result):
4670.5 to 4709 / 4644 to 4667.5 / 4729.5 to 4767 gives -0.6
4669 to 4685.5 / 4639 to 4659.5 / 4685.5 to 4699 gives 0.1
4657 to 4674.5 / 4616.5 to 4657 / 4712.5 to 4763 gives 0.3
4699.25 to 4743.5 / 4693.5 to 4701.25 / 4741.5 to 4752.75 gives 1.5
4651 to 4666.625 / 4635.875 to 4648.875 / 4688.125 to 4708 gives -0.4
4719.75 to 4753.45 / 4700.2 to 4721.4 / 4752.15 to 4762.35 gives 0.1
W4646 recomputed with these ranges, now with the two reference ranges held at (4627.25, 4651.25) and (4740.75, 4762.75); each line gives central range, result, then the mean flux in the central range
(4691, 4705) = 0.02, 27.9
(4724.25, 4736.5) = 0.06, 27.4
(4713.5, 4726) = -0.01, 29.1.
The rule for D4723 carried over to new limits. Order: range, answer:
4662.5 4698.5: 31.77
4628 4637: 31.71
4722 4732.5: 29.98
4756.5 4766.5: 29.83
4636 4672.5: 30.69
